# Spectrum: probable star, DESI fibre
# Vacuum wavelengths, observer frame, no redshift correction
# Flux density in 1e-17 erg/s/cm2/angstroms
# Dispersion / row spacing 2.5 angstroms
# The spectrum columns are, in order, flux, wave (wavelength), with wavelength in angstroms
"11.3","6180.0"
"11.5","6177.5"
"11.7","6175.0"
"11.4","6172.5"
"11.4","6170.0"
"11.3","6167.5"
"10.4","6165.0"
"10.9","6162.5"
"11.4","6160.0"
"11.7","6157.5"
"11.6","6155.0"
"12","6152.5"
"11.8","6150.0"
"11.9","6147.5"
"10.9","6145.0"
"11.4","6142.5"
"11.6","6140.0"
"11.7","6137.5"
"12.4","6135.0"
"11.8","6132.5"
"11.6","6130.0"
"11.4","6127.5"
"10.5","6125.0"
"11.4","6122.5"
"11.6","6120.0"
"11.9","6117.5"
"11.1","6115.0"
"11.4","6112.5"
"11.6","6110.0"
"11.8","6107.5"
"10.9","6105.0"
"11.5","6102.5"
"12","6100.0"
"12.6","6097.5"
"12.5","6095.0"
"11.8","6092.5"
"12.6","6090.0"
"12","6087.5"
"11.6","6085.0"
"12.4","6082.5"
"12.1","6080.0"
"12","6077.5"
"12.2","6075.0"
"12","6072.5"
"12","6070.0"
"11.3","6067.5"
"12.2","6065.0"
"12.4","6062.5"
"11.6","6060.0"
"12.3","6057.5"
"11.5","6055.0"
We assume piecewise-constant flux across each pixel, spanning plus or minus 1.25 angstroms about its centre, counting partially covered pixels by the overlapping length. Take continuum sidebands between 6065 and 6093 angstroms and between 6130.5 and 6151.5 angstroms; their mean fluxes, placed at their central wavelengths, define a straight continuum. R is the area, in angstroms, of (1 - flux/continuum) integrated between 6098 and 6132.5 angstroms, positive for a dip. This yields 1.0 angstroms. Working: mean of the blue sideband 12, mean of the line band 11.5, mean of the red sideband 11.7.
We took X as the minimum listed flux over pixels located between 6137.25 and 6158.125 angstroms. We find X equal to 10.9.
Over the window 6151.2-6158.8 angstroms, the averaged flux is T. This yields 11.8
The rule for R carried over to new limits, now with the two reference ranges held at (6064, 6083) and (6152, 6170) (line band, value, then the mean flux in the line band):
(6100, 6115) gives 0.35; 11.5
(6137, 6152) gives -0.17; 11.6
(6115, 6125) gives 0.18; 11.4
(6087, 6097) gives -0.35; 12.3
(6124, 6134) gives 0.16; 11.4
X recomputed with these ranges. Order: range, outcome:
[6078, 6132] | 10.5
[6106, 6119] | 11.1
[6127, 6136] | 11.4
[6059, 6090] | 11.3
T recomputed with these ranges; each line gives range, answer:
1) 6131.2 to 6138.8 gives 12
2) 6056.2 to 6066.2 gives 12.1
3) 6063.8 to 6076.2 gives 11.9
